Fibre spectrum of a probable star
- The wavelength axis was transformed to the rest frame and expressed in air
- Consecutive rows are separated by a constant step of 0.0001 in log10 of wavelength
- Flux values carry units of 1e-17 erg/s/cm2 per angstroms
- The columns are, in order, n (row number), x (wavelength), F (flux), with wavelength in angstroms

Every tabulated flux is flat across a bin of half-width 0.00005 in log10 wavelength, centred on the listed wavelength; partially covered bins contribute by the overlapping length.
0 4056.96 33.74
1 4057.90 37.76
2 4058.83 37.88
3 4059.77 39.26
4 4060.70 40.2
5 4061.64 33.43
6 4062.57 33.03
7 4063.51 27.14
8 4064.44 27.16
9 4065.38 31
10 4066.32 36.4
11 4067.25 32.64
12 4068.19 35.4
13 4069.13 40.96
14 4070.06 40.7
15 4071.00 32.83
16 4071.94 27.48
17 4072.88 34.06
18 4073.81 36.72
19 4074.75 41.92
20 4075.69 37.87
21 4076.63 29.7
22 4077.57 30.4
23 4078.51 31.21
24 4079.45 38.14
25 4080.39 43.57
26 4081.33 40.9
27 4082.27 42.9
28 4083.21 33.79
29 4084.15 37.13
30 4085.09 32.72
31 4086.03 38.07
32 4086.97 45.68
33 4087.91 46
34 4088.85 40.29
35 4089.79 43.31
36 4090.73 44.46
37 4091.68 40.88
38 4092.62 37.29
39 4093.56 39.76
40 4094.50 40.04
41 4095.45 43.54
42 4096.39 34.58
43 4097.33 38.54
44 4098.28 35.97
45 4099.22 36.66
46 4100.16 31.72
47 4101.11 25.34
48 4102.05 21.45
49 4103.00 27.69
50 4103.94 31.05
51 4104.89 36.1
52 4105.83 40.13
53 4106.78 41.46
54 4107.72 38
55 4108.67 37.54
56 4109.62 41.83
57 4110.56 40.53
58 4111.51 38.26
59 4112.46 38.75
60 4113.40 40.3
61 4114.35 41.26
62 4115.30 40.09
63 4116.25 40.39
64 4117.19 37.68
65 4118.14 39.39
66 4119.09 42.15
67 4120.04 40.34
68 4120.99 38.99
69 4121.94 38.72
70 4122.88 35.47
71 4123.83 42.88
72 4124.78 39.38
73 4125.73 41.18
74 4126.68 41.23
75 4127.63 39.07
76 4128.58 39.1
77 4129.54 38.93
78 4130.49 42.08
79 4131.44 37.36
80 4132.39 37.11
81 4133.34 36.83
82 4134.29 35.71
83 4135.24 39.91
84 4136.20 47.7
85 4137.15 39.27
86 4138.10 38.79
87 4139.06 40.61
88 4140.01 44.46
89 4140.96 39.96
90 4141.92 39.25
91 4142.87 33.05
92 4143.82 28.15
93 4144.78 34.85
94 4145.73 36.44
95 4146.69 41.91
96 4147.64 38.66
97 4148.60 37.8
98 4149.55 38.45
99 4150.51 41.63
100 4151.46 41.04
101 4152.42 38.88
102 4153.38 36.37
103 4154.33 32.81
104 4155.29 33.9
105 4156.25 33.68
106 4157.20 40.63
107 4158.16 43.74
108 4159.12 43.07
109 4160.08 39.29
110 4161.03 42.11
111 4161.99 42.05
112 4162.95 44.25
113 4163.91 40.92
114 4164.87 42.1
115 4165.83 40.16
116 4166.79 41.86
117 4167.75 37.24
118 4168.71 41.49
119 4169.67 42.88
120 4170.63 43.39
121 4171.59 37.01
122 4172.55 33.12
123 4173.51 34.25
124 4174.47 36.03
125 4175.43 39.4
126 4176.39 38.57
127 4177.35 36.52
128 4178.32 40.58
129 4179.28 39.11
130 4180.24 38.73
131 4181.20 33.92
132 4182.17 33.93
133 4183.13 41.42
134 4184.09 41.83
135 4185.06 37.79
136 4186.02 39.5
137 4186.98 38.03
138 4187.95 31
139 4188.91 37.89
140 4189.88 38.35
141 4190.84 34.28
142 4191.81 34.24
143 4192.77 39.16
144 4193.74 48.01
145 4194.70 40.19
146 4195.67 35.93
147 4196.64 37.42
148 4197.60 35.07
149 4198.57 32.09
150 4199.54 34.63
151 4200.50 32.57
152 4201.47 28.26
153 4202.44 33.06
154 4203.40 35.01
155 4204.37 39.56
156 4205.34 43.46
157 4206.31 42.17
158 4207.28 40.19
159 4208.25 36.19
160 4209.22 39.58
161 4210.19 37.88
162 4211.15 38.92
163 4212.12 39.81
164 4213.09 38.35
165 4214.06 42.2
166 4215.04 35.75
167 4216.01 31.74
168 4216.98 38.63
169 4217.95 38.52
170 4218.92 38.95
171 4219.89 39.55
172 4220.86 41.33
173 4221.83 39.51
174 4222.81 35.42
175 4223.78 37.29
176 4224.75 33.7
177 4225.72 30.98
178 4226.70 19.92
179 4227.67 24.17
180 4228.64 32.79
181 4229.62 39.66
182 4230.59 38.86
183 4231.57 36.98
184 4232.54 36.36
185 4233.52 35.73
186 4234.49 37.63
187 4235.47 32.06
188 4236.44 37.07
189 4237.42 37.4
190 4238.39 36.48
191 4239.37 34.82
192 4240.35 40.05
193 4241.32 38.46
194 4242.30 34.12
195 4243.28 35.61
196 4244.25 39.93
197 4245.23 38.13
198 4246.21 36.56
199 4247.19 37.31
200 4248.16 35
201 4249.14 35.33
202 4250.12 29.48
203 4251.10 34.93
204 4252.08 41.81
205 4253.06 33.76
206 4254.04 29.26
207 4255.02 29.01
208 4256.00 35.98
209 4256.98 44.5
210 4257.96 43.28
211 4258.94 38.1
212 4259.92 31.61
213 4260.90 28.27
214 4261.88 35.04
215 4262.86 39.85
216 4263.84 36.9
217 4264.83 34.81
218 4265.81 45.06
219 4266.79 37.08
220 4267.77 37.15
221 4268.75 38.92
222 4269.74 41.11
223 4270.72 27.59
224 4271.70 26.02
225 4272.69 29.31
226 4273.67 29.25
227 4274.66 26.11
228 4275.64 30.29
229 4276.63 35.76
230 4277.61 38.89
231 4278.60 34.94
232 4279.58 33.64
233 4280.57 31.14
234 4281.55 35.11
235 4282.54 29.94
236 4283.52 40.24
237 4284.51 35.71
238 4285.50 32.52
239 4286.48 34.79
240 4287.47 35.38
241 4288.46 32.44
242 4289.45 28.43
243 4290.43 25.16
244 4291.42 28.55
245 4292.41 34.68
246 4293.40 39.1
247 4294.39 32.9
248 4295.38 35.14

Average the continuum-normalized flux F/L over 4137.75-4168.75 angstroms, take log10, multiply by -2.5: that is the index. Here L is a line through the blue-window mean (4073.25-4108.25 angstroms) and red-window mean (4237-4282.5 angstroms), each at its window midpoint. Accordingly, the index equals -0.075 mag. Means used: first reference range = 37.2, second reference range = 35.2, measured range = 39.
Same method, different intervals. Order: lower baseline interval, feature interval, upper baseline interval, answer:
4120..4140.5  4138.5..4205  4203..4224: 0.03 mag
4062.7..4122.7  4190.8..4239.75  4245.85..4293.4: -0.04 mag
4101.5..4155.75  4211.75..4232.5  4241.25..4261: 0.02 mag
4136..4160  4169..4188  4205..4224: 0.02 mag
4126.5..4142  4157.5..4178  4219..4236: -0.05 mag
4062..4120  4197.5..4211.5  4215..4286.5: -0.03 mag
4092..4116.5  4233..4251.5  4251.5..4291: -0.04 mag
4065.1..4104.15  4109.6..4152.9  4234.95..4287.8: -0.09 mag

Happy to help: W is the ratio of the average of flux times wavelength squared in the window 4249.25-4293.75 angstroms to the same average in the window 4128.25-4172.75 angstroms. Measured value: 0.93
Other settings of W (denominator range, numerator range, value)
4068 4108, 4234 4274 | 1.05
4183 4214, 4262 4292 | 0.93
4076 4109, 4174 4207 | 1.06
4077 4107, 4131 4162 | 1.07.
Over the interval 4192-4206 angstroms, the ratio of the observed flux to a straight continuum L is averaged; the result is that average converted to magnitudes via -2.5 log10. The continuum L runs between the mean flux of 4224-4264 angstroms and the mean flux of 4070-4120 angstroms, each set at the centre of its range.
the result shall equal -0.02 mag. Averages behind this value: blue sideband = 37.5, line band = 36.8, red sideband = 35.3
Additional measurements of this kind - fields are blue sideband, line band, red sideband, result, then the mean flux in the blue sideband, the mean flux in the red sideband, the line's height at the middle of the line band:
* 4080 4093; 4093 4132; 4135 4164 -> 0.06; 40.5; 39.1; 39.9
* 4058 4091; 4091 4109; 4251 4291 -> 0.02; 36.7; 34.4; 36.4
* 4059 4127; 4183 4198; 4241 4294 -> -0.07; 37.3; 34.6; 35.8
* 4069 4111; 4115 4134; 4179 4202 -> -0.07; 37.1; 36.8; 37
